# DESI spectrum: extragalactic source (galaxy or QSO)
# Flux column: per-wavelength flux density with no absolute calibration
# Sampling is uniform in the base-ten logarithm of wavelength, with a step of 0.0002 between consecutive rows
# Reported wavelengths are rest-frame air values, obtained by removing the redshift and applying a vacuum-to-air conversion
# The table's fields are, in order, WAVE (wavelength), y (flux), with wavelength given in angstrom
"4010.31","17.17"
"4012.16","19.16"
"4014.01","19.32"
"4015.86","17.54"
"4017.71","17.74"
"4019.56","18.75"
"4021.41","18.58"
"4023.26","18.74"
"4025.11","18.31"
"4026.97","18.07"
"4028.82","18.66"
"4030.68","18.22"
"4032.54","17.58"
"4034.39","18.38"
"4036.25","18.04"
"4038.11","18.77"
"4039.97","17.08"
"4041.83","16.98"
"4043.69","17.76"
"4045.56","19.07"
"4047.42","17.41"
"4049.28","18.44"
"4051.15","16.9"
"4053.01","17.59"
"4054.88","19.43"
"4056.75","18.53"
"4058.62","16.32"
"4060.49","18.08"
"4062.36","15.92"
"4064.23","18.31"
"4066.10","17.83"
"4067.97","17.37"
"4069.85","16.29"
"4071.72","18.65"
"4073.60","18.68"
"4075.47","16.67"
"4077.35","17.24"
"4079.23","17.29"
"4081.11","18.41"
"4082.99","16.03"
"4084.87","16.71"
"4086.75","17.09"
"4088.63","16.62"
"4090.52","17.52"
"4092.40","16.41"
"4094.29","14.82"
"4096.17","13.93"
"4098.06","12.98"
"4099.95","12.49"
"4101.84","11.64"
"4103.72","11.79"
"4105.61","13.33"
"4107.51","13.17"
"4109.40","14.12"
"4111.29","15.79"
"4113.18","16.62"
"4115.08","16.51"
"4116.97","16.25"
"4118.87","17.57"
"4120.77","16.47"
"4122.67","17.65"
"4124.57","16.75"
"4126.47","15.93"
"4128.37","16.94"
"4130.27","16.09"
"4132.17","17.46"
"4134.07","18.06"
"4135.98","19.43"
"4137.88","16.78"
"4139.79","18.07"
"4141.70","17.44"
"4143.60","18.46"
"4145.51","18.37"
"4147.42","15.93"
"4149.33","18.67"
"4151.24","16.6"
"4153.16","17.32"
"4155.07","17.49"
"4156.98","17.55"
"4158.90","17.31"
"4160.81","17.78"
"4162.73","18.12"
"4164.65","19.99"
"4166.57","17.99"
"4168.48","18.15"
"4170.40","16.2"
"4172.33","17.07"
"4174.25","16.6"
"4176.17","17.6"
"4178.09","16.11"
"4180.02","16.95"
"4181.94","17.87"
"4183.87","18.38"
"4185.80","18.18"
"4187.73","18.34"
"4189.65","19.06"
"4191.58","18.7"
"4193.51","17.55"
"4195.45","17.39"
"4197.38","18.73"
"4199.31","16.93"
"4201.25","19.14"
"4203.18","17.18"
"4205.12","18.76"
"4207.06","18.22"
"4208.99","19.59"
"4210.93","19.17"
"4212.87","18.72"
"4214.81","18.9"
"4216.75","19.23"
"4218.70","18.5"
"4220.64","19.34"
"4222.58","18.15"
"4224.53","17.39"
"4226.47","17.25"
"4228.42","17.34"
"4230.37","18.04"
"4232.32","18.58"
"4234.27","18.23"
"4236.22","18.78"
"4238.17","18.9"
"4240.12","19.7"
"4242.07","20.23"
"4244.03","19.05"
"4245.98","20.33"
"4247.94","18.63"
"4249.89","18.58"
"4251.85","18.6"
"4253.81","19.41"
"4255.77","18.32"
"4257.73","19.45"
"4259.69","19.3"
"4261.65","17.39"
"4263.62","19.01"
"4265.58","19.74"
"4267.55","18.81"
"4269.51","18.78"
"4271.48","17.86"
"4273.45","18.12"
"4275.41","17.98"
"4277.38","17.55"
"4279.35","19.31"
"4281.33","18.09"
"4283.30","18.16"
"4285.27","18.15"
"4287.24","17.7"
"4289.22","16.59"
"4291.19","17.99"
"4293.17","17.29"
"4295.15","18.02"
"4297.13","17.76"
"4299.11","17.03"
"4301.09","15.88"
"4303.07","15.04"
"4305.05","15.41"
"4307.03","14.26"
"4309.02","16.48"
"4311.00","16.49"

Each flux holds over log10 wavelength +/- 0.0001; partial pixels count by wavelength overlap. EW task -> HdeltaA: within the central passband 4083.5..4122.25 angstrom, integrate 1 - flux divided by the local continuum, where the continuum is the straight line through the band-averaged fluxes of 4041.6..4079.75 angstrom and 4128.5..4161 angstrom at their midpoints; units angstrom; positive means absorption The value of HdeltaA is 5.5 angstrom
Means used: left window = 17.7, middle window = 15.1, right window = 17.6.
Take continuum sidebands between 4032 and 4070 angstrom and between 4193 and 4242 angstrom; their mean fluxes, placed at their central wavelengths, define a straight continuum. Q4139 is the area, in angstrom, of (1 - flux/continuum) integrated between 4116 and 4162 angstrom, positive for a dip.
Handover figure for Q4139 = 1.9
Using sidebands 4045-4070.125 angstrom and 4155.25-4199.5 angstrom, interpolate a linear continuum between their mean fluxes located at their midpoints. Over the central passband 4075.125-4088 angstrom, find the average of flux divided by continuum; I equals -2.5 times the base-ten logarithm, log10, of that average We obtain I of 0.040 mag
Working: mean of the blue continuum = 17.7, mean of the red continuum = 17.8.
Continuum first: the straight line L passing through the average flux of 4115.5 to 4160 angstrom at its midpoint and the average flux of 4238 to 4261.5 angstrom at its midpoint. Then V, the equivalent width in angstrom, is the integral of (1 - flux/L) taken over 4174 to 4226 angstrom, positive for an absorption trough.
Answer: 0.4 angstrom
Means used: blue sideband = 17.3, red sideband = 19.2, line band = 18.2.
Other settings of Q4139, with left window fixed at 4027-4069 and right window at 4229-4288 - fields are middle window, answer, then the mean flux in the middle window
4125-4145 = 0.8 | 17.5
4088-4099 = 1.6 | 15.3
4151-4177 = 1.0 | 17.6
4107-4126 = 2.1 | 16.2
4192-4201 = 0.3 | 17.8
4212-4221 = -0.2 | 18.9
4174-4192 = 0.6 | 17.8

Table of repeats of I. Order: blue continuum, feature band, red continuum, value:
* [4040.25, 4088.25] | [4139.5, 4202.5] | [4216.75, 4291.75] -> 0.02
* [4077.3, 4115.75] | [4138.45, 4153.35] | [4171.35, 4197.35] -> -0.06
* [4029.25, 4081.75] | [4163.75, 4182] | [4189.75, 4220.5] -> 0.05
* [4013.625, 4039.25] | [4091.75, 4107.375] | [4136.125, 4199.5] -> 0.32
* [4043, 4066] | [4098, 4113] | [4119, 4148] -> 0.29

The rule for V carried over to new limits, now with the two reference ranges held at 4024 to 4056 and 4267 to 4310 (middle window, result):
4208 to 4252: -3.1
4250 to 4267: -1.4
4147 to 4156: 0.2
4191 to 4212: -0.8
